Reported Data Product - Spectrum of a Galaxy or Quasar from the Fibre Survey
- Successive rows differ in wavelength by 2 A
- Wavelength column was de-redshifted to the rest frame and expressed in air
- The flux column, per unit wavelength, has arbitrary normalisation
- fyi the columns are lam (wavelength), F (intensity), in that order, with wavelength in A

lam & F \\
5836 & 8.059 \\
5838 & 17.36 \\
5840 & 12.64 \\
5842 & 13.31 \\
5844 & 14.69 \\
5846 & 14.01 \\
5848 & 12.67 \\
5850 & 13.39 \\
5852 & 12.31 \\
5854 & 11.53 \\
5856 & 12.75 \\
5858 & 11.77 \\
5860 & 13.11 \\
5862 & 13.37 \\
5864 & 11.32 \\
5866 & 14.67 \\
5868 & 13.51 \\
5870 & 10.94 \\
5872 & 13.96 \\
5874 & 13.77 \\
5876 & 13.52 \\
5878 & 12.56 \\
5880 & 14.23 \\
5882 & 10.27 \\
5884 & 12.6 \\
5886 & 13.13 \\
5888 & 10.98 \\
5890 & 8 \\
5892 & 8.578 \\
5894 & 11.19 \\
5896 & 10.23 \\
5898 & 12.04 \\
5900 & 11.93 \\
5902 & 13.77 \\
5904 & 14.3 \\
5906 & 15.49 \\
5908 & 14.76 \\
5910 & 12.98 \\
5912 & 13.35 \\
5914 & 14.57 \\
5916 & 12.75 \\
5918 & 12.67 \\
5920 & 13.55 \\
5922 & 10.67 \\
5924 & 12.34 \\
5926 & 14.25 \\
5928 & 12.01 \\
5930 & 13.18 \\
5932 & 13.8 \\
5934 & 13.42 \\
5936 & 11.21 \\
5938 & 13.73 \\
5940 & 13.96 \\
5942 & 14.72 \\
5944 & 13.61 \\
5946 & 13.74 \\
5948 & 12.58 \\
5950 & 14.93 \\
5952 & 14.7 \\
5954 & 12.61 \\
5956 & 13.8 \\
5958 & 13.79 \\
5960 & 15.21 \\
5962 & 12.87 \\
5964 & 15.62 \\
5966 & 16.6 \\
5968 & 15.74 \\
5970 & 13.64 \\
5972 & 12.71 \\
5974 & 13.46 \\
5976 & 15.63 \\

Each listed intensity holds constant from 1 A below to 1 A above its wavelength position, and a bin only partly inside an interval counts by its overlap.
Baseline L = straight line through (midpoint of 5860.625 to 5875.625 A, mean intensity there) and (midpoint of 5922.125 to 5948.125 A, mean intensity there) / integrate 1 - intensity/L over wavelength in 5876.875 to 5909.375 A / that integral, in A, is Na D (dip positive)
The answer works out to 2.5 A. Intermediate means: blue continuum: 13.1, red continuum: 13.2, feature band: 12.1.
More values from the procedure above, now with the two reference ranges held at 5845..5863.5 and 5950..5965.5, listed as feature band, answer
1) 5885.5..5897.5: 2.7 A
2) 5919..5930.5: 0.9 A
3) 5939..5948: 0.1 A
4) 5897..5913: -0.1 A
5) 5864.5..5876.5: -0.3 A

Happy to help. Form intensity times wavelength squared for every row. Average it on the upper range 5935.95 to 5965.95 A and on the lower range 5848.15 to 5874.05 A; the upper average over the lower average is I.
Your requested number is 1.13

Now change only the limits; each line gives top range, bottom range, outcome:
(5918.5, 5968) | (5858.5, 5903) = 1.15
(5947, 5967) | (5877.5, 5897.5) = 1.31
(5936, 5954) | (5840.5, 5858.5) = 1.10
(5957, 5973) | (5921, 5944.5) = 1.12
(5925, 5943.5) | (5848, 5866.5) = 1.09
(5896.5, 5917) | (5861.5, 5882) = 1.05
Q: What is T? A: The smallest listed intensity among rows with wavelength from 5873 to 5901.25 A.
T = 8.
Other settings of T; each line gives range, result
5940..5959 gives 12.58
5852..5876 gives 10.94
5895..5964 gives 10.23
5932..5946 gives 11.21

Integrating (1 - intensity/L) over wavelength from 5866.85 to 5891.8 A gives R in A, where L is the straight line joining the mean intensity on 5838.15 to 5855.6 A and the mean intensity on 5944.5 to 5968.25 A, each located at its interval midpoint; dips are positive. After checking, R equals 2.5 A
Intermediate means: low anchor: 13.3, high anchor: 14.3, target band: 12.2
